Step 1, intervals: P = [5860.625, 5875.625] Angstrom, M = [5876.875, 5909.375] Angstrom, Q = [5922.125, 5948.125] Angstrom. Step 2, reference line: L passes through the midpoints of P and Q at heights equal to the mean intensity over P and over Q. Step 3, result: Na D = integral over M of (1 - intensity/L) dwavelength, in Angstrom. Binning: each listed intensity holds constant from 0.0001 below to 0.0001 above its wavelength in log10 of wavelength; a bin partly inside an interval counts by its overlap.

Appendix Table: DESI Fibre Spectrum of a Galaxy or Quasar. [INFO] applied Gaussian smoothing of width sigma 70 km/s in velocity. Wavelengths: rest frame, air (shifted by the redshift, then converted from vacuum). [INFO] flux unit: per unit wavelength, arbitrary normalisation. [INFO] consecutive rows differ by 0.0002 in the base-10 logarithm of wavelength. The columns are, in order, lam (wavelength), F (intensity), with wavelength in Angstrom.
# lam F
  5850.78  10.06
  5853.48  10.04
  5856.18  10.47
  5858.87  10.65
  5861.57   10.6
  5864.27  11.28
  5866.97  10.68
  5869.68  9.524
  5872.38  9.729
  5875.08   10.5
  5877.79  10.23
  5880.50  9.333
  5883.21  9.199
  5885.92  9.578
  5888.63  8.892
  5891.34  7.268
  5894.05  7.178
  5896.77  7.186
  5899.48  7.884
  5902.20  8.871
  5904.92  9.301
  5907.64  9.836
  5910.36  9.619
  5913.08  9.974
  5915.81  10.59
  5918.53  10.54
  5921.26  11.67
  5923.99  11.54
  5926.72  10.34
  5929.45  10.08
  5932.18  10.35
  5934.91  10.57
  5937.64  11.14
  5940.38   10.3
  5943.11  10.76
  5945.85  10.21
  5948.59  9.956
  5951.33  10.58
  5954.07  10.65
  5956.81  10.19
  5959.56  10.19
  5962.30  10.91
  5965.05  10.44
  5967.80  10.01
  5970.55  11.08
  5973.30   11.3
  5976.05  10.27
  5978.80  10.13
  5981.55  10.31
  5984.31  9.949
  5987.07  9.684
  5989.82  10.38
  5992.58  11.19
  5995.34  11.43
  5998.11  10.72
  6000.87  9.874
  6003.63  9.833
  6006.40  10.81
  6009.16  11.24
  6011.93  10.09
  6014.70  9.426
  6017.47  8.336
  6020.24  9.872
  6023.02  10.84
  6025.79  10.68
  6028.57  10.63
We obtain 5.4 Angstrom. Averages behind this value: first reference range 10.4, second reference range 10.6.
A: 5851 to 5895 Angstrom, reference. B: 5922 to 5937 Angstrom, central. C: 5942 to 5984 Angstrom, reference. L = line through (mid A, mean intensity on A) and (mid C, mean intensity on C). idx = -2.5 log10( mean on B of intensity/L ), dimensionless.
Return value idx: -0.05 mag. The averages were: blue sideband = 9.73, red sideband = 10.4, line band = 10.7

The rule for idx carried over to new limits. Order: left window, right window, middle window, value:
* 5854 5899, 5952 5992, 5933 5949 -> -0.04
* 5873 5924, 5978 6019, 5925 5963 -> -0.07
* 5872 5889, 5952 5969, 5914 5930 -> -0.08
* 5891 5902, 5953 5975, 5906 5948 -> -0.18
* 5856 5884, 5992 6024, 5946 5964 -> -0.02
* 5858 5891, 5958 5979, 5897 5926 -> 0.03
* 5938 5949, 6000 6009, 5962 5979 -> -0.02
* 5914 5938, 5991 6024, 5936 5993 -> 0.01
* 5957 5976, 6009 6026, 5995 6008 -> -0.03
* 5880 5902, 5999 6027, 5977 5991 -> -0.05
